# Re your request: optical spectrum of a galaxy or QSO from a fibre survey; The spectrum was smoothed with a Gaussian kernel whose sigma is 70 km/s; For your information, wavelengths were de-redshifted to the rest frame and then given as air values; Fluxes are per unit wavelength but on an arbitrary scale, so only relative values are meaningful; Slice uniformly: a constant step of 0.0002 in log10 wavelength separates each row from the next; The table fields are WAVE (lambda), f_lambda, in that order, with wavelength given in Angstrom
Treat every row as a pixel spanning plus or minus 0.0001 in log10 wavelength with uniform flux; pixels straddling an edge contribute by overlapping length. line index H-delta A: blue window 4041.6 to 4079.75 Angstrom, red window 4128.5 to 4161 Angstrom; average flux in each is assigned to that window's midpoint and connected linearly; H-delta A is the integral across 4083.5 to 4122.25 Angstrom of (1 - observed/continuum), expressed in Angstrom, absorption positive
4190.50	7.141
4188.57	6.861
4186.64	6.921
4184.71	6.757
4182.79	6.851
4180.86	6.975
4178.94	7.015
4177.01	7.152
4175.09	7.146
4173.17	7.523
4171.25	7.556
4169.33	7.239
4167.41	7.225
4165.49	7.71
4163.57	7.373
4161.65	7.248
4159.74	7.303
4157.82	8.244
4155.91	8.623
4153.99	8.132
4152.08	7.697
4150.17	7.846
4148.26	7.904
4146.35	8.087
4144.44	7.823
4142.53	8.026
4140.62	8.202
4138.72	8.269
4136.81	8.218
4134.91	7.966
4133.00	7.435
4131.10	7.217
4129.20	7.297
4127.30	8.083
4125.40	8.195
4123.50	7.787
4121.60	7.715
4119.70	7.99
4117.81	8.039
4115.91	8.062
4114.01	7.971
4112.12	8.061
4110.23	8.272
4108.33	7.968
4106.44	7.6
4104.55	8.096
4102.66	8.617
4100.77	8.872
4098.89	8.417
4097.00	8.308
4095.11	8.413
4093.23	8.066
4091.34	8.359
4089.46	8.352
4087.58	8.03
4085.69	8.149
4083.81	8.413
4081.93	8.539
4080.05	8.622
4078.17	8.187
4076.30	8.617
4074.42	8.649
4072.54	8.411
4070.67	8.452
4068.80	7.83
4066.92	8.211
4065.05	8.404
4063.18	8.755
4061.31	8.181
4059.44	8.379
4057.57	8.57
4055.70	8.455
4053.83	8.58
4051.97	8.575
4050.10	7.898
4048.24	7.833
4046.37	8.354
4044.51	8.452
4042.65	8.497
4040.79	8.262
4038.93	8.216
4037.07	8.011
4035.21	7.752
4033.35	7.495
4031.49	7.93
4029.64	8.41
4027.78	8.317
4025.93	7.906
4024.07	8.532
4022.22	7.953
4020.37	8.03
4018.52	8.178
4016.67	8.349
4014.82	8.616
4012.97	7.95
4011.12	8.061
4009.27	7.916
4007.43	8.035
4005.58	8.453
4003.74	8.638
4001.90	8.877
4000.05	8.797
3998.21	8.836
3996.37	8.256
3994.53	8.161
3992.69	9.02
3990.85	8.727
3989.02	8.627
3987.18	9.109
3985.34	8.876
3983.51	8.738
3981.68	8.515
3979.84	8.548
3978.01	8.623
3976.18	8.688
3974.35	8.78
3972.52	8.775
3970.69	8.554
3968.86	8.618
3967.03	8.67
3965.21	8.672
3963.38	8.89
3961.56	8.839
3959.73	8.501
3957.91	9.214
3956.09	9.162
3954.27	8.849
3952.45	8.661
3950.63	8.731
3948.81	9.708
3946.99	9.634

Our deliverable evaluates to -0.2 Angstrom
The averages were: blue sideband 8.37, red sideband 7.9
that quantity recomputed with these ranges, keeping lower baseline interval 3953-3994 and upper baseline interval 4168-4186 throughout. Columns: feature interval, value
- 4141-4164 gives -1.7 Angstrom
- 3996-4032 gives 0.6 Angstrom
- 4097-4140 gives -2.3 Angstrom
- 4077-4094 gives -0.9 Angstrom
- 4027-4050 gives 0.4 Angstrom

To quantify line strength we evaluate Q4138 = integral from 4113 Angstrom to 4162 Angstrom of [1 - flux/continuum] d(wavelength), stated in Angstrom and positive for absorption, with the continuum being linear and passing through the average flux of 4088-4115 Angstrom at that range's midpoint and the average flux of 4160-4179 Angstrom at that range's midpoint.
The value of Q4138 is -0.97 Angstrom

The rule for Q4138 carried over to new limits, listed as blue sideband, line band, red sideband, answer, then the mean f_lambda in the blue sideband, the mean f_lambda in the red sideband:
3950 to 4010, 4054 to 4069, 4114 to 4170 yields -0.2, 8.68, 7.83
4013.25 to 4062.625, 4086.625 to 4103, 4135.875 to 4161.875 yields -0.5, 8.22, 7.99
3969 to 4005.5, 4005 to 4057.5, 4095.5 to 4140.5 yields 1.7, 8.69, 8.03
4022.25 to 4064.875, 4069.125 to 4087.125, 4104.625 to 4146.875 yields -0.7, 8.24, 7.92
